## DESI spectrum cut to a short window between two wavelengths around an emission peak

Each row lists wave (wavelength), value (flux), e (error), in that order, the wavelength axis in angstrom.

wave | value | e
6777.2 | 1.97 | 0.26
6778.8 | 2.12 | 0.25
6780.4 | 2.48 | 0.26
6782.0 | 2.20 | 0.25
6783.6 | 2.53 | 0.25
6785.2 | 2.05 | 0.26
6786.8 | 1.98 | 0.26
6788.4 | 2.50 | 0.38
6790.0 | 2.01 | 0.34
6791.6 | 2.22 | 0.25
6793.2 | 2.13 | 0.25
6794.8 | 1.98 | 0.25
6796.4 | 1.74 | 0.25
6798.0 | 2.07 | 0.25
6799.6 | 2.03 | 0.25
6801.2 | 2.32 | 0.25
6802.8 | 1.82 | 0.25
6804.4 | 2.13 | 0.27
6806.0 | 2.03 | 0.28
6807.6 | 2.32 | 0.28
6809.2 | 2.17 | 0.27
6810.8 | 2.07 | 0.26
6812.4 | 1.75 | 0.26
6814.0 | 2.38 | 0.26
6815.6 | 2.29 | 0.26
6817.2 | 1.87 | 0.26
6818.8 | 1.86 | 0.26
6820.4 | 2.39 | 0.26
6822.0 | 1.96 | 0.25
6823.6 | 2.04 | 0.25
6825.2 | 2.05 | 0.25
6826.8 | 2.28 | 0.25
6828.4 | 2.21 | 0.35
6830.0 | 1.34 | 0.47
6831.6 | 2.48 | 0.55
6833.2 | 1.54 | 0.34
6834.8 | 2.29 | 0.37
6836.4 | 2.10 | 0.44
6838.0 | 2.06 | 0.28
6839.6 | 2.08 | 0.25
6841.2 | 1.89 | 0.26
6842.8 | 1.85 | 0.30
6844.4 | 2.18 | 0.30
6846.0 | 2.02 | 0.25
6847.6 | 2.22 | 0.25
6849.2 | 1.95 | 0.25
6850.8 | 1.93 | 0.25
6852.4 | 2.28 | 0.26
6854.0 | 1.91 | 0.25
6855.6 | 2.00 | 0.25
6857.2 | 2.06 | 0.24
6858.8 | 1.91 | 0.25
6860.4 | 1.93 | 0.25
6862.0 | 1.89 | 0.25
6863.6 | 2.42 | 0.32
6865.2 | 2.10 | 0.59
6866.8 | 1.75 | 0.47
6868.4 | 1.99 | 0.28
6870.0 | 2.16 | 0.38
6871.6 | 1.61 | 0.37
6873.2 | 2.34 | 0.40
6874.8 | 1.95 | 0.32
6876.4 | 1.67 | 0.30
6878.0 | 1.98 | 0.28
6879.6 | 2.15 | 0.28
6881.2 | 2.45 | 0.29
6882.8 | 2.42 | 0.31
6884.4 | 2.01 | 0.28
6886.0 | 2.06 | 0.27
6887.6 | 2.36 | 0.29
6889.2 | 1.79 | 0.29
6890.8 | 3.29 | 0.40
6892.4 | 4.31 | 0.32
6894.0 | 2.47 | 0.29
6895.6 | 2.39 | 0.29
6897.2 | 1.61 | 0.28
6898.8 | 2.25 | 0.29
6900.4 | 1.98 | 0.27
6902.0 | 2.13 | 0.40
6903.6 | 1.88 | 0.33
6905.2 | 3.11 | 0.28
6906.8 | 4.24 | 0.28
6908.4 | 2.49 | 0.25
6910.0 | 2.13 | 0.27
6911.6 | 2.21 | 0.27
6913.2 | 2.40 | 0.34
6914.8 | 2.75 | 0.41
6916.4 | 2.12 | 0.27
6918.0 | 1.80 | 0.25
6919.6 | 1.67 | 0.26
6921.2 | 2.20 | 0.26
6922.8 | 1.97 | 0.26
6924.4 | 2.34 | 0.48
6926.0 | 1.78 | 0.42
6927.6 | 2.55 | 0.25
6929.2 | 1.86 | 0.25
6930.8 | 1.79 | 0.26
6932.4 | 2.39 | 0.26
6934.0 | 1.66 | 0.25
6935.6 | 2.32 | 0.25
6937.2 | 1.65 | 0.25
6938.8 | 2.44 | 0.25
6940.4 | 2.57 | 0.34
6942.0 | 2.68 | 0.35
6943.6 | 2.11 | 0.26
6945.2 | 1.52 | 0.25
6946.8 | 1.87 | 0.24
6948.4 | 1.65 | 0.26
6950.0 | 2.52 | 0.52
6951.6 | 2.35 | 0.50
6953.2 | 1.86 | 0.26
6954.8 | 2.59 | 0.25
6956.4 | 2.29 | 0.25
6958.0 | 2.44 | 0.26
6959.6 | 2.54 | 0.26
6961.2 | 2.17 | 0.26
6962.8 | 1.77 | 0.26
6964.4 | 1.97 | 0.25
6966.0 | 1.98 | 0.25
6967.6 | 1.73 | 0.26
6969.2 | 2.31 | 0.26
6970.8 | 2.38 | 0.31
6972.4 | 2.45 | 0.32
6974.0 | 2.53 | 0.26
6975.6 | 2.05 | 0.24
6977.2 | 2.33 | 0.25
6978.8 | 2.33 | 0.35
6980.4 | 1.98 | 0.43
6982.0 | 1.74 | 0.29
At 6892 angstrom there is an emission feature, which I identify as [S II]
